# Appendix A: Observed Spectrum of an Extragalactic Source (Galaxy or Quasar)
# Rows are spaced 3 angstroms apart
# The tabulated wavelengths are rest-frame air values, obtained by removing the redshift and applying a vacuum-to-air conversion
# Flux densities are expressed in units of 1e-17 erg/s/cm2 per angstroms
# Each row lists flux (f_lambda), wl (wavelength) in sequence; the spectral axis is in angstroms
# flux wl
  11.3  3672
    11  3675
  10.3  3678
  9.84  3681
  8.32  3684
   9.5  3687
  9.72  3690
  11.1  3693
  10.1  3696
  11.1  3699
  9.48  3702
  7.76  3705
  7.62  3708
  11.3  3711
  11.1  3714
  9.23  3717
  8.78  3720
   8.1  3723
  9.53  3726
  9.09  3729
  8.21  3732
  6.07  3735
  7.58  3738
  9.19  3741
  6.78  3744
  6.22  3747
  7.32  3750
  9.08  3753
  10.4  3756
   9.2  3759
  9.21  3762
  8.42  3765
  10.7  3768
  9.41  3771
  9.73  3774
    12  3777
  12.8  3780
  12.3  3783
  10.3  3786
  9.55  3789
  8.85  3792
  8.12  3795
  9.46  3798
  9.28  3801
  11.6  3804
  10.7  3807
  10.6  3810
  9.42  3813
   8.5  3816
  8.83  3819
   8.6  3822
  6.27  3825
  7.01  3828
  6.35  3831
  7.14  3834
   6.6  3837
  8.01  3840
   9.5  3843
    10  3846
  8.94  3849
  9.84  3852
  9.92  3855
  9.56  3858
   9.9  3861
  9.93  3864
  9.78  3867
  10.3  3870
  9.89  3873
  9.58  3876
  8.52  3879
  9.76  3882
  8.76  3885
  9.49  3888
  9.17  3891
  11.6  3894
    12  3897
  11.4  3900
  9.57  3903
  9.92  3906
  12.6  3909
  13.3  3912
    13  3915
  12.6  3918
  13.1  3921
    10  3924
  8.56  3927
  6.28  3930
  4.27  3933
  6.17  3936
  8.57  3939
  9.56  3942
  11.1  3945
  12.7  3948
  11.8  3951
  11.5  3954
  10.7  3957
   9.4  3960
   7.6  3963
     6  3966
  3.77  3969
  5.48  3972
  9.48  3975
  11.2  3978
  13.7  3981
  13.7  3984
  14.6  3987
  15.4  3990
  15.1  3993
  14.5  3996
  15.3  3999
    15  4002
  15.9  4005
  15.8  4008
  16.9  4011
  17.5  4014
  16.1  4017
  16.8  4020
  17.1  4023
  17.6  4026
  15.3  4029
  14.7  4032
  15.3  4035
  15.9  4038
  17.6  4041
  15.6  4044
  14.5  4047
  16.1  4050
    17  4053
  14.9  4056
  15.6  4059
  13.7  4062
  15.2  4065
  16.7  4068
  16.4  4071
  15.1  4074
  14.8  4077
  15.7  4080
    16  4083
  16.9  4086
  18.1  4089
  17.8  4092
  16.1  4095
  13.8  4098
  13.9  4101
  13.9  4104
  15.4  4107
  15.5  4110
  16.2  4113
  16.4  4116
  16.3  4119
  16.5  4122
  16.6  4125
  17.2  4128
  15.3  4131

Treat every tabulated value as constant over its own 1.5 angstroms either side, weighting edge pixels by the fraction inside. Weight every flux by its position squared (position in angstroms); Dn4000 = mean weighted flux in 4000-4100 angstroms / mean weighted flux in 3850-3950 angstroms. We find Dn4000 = 1.7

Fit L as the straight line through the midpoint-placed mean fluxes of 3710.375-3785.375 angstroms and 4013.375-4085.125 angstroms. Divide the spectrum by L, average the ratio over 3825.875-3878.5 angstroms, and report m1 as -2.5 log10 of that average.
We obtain 0.28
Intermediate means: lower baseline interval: 9.26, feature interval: 8.92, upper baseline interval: 15.9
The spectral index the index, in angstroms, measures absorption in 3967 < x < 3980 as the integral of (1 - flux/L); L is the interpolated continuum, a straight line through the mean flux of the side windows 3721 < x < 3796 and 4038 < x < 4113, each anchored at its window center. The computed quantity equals 5.7 angstroms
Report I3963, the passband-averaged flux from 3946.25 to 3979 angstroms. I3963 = 9.04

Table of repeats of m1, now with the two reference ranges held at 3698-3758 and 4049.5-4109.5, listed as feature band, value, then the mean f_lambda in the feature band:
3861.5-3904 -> 0.18 mag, 9.99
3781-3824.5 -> 0.05 mag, 9.68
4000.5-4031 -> -0.14 mag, 16.4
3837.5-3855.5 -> 0.20 mag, 9.18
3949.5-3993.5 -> 0.27 mag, 10.5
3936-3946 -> 0.38 mag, 9.14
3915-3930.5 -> 0.18 mag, 10.6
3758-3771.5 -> 0.00 mag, 9.39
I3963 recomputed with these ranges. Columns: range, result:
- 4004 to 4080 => 15.9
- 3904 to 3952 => 10.2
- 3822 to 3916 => 9.57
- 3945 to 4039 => 13.2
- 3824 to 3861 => 8.36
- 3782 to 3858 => 9.02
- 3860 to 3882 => 9.7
